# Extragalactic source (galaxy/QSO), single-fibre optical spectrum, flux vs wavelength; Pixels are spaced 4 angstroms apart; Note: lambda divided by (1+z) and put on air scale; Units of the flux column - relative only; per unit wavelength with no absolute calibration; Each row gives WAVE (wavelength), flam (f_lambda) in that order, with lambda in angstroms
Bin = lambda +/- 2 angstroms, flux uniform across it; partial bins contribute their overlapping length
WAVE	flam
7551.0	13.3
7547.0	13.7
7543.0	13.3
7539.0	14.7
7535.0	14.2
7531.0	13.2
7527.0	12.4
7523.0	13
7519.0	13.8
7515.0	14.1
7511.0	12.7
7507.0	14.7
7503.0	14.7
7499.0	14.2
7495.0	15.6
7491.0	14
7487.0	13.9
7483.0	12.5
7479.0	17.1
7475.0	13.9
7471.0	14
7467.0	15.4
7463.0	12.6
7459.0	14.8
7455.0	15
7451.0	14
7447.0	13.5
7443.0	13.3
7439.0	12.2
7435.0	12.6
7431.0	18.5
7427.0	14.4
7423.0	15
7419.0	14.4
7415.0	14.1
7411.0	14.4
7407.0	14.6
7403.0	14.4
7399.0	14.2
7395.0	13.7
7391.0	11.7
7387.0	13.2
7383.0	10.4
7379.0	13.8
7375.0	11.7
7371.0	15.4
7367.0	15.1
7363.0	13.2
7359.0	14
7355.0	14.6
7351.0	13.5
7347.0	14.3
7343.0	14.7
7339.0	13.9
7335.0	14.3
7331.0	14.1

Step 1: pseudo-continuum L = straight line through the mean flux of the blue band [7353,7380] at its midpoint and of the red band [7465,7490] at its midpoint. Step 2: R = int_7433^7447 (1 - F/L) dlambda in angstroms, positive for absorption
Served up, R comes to 1.4 angstroms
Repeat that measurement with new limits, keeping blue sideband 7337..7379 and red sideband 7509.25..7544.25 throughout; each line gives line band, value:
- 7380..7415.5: 1.3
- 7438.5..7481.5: -1.6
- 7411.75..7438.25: -1.7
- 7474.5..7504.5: -2.0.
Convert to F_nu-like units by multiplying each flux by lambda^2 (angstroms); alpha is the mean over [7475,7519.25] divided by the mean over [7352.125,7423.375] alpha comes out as 1.1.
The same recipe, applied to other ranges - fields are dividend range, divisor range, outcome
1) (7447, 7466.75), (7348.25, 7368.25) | 1.03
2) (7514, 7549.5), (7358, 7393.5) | 1.08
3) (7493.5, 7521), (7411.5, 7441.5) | 1.01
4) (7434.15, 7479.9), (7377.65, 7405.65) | 1.09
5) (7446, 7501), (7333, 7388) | 1.08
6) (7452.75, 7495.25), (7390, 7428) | 1.03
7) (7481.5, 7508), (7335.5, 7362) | 1.05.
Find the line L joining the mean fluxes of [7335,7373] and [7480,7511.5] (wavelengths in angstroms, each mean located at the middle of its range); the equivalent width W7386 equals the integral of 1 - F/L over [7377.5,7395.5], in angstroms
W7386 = 2.33 angstroms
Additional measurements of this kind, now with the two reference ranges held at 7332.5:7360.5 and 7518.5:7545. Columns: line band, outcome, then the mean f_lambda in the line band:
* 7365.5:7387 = 1.3 angstroms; 13.2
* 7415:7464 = -1.3 angstroms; 14.2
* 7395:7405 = -0.1 angstroms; 14.2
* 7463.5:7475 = -0.5 angstroms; 14.3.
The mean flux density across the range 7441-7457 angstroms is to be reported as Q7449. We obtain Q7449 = 13.9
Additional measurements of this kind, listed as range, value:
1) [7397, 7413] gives 14.4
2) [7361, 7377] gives 13.8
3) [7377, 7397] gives 12.6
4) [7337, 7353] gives 14.1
